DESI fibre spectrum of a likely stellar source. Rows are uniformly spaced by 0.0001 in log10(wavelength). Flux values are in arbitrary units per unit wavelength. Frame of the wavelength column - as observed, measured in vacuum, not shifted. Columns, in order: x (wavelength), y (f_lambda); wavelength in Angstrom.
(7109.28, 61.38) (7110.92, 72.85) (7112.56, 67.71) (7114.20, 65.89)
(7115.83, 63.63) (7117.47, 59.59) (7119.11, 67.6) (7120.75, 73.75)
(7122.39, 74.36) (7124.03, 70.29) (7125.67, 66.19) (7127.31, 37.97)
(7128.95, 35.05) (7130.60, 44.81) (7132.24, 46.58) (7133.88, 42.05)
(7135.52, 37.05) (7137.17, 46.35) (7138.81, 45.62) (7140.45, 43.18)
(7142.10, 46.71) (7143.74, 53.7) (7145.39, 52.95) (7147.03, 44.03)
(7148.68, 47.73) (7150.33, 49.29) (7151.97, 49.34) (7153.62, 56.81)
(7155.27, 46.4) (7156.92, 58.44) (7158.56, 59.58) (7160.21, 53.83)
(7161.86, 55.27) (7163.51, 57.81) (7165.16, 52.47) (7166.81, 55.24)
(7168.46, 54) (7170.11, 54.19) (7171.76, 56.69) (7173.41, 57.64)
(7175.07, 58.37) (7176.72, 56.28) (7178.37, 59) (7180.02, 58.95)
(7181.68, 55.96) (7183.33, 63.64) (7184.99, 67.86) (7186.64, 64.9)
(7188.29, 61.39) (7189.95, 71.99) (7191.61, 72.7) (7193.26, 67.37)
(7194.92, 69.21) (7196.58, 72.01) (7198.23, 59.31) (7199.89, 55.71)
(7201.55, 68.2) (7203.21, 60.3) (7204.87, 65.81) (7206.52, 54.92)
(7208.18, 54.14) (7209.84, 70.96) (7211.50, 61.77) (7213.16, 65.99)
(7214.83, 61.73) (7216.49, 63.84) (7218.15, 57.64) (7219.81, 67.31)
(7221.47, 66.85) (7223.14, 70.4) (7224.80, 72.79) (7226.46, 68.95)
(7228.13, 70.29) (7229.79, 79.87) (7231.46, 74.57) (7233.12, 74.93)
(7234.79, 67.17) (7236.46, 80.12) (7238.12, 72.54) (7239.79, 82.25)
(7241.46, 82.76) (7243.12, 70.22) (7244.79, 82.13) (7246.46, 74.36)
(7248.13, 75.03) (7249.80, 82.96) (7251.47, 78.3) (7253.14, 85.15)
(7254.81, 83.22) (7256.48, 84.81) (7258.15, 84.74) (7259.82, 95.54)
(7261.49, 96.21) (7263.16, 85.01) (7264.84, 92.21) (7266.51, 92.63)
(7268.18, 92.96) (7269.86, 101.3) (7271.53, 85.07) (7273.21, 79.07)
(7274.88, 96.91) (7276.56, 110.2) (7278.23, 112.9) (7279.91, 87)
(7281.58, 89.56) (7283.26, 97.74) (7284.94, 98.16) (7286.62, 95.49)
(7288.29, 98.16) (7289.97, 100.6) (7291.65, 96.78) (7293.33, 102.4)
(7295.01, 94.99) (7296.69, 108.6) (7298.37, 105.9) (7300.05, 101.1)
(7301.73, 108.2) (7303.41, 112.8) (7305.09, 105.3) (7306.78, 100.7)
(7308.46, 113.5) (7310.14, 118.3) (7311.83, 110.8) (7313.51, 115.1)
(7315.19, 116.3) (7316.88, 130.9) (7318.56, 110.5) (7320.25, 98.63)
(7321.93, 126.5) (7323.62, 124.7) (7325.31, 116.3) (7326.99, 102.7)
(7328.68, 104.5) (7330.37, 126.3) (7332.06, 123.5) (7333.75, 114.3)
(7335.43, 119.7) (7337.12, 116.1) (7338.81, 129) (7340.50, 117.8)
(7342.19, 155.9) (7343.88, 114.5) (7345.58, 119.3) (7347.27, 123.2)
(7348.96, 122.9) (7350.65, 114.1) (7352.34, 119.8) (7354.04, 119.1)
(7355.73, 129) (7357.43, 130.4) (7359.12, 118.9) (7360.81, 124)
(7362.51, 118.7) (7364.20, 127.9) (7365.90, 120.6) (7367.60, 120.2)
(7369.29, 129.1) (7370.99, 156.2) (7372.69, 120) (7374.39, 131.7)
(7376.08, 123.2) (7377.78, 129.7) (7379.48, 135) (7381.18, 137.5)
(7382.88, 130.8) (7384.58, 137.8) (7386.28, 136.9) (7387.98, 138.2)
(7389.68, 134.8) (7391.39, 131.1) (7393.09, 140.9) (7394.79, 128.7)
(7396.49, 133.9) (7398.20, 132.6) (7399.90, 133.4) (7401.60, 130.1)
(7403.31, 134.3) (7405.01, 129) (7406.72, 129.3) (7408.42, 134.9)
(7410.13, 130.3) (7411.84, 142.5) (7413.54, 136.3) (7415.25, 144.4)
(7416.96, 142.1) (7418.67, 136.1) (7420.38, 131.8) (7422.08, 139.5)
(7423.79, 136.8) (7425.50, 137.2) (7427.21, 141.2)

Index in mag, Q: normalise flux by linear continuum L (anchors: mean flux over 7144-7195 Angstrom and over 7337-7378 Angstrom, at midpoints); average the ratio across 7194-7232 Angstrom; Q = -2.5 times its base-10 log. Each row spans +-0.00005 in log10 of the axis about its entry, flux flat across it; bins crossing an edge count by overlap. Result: 0.12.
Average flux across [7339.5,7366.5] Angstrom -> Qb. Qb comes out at 124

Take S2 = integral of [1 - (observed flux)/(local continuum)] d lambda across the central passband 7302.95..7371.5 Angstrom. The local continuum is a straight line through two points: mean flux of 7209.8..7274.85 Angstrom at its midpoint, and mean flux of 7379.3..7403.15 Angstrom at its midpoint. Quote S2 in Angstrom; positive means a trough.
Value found -3.6 Angstrom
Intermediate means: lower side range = 78.1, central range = 120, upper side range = 134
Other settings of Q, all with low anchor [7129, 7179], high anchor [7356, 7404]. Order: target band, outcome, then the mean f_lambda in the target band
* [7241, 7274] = 0.031 mag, 85.2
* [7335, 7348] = -0.065 mag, 125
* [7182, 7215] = 0.036 mag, 64.4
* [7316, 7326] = -0.074 mag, 118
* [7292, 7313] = -0.033 mag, 107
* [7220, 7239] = 0.077 mag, 72.4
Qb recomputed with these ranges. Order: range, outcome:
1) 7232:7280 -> 85.7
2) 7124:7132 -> 48.6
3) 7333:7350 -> 123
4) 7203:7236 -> 66.8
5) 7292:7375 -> 118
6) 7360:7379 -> 128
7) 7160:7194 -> 59.9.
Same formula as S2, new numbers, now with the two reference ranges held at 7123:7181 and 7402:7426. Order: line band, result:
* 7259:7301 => -1.7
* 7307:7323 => -1.7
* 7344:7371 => -1.3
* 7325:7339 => -0.9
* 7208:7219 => 1.3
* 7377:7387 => -0.7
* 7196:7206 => 0.7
